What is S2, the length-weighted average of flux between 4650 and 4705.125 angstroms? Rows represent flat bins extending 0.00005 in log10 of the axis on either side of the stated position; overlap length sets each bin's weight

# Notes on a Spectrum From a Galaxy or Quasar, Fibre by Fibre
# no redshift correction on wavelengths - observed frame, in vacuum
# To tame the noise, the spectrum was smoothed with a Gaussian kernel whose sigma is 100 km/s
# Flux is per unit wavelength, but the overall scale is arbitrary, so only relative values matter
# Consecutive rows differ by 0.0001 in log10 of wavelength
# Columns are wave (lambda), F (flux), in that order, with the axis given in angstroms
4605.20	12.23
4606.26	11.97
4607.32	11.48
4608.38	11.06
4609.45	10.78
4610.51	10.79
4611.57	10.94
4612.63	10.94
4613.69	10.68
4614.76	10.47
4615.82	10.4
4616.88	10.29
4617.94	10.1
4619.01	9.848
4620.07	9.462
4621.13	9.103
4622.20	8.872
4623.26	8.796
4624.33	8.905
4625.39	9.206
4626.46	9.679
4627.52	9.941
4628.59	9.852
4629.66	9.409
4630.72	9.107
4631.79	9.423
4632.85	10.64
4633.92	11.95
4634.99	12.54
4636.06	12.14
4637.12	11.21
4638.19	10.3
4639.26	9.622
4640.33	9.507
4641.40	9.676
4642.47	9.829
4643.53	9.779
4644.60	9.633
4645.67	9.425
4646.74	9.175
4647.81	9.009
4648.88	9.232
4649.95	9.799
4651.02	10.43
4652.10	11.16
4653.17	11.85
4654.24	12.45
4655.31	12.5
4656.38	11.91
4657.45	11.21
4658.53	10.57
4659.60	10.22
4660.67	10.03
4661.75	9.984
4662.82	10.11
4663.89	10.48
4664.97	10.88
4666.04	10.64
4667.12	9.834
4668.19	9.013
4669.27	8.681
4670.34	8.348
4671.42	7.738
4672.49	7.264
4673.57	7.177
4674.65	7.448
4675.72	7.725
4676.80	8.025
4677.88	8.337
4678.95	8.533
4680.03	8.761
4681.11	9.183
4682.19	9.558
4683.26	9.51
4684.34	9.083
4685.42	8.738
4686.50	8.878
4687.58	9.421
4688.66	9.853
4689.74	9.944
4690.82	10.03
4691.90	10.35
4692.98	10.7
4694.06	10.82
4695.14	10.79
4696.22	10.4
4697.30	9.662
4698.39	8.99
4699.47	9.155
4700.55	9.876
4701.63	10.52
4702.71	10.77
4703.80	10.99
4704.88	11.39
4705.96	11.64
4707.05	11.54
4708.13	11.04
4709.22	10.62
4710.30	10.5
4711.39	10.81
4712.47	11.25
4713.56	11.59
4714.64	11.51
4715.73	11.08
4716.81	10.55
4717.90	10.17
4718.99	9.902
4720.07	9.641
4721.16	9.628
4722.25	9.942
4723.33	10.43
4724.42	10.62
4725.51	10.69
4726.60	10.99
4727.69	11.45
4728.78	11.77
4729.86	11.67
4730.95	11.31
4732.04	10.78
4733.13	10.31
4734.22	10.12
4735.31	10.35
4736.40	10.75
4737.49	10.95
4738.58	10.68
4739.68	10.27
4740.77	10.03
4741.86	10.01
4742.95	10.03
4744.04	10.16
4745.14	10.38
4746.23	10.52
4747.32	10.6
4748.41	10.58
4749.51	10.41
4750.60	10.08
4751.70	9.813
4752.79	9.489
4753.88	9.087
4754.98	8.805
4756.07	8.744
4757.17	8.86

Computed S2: 9.79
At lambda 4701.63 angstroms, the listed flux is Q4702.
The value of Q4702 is 10.52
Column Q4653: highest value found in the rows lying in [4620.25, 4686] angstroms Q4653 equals 12.54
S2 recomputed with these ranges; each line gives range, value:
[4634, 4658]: 10.6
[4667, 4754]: 10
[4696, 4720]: 10.6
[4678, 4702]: 9.64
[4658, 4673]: 9.56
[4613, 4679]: 9.84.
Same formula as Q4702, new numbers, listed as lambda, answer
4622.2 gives 8.872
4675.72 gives 7.725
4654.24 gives 12.45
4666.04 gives 10.64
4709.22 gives 10.62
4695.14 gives 10.79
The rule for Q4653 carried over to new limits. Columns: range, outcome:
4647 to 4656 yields 12.5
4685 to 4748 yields 11.77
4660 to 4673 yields 10.88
